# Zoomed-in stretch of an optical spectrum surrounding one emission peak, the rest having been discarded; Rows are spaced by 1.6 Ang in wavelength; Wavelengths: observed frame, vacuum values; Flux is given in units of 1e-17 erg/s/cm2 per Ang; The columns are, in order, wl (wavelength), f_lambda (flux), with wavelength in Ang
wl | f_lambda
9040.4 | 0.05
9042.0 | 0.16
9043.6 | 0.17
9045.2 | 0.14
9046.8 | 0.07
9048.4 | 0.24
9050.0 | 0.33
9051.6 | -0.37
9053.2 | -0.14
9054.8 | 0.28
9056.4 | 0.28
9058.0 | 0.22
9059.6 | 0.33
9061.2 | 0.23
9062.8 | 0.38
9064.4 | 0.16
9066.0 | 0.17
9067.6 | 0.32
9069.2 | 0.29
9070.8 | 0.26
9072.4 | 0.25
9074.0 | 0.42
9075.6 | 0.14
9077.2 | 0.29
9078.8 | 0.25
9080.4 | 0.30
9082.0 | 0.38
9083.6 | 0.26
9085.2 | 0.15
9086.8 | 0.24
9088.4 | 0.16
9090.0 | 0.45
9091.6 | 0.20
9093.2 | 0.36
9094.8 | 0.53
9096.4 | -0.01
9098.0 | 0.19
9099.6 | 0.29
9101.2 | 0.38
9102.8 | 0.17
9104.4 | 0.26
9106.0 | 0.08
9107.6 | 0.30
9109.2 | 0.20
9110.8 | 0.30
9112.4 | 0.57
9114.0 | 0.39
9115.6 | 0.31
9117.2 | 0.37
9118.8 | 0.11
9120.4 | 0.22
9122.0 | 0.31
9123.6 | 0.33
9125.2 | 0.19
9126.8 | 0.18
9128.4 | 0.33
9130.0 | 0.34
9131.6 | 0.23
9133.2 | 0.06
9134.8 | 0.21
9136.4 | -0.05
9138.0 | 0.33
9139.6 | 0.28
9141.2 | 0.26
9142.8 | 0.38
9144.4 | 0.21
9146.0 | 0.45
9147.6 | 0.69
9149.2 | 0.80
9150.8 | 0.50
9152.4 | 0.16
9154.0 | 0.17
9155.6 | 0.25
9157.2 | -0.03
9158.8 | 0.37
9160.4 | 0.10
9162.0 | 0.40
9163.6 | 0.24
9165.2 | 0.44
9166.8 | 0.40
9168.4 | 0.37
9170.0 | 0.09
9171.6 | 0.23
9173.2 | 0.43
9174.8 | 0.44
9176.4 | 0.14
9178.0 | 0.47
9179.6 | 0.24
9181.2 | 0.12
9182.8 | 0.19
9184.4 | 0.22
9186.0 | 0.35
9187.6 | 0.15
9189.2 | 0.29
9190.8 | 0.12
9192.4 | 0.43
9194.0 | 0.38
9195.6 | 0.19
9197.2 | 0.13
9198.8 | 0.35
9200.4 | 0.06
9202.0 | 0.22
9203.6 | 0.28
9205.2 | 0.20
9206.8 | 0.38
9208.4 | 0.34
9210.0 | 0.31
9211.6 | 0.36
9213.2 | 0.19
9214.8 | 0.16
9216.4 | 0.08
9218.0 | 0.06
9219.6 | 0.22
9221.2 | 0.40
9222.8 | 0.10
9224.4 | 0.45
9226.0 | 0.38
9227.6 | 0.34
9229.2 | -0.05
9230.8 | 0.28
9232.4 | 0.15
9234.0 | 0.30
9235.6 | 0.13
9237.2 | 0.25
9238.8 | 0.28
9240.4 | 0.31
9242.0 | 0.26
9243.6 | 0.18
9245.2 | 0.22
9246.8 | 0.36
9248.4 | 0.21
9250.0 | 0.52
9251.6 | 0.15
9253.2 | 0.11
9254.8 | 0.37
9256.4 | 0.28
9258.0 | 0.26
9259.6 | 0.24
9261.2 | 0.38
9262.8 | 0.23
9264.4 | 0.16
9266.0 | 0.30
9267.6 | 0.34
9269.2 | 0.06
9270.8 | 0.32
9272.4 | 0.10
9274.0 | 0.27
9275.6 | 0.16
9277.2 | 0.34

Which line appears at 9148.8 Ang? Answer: Hbeta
